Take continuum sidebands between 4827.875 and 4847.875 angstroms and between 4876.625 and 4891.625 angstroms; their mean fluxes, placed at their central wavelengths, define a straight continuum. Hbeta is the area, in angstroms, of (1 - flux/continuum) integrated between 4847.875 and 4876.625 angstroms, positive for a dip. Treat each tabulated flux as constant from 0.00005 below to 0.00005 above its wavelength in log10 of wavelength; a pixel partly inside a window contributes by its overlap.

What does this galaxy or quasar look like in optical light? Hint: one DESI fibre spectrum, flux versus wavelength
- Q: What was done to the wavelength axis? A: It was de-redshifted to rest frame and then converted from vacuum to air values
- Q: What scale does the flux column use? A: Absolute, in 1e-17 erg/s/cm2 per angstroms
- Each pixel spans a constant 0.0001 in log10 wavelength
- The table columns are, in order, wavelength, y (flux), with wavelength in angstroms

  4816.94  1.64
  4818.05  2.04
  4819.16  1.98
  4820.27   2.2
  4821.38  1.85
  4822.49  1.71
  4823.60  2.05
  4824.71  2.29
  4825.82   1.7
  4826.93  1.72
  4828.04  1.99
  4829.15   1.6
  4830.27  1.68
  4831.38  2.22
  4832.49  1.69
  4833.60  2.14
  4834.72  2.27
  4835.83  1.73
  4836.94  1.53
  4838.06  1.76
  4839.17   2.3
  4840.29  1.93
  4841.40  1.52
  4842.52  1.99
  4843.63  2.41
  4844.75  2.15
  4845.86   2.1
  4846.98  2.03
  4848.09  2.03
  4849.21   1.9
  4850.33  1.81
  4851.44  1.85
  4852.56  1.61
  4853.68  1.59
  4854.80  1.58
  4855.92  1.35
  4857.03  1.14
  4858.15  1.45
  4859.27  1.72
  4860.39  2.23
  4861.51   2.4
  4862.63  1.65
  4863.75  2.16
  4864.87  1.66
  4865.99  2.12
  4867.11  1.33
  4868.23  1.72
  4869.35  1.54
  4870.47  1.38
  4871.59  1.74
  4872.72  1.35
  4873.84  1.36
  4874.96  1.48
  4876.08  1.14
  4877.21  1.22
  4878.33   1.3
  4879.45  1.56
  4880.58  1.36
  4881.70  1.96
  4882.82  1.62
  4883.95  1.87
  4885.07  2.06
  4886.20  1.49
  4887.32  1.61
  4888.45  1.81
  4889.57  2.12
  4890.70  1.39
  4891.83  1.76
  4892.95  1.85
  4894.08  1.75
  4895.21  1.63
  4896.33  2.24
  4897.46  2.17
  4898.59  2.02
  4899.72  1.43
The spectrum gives 2.1 angstroms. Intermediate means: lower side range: 1.95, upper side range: 1.65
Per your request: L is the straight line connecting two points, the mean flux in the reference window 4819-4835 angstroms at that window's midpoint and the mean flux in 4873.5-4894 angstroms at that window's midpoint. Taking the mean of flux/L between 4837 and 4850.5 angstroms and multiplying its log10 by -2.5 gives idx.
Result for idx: -0.08 mag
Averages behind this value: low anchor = 1.93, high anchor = 1.62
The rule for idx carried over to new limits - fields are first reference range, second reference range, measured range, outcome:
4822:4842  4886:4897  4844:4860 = 0.06 mag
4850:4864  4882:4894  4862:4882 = 0.12 mag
